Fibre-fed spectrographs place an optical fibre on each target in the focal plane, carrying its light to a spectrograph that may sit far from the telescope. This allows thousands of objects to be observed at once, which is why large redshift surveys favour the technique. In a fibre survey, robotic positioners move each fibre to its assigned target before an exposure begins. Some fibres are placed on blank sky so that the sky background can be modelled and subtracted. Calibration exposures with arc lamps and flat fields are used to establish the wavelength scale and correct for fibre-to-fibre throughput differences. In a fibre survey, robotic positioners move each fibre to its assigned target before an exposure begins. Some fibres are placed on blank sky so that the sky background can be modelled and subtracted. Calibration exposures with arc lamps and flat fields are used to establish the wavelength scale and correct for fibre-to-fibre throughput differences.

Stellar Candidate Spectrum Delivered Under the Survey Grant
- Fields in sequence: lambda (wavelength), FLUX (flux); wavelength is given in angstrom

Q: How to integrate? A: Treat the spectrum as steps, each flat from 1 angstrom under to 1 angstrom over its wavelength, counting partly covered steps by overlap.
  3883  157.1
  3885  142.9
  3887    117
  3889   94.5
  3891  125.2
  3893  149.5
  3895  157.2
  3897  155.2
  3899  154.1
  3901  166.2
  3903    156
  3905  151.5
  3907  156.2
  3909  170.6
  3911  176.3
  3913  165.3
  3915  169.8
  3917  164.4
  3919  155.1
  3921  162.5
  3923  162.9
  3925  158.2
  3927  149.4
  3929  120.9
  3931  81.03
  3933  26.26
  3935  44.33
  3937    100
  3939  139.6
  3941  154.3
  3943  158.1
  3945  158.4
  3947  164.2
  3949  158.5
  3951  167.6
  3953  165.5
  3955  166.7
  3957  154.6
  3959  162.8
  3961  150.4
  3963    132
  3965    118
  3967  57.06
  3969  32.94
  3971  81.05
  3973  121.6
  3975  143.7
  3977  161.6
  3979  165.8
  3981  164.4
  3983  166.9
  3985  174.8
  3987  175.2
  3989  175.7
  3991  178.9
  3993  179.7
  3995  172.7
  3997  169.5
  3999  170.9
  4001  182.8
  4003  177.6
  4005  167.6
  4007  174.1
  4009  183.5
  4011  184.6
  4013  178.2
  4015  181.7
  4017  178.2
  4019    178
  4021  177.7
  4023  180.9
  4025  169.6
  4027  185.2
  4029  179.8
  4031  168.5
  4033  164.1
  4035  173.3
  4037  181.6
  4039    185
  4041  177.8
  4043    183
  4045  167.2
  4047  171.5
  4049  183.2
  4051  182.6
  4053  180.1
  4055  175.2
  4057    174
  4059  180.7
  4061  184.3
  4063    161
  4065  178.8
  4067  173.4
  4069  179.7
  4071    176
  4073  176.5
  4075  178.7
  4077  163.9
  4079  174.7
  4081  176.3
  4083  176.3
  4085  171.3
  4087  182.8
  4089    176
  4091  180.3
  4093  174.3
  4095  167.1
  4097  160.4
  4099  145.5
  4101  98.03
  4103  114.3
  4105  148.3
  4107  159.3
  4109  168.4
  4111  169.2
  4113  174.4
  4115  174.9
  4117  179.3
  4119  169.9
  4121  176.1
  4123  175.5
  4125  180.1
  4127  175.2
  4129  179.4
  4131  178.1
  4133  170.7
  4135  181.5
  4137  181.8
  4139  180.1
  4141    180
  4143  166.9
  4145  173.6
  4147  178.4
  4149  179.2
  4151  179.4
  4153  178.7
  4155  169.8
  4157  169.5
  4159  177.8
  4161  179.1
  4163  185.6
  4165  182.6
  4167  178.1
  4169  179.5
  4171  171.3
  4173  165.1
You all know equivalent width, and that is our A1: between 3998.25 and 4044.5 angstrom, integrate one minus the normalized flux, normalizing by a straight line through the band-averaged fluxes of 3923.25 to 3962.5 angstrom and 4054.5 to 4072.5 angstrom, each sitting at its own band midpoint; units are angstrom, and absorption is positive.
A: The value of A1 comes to -4.4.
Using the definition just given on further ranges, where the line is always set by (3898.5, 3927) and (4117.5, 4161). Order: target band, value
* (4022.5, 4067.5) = -1.65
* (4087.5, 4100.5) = 0.62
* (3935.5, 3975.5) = 7.62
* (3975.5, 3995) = -0.51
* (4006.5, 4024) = -1.19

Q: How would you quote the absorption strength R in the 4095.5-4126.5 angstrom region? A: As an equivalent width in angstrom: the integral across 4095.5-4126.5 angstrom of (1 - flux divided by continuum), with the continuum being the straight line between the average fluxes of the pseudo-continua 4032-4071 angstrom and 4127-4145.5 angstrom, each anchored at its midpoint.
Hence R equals 3.0 angstrom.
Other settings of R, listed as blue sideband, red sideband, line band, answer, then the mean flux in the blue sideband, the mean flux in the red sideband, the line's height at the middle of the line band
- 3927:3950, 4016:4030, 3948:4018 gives -2.6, 120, 178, 151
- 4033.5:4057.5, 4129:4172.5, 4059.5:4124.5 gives 3.5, 178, 177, 177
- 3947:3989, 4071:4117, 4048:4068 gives -2.4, 142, 165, 158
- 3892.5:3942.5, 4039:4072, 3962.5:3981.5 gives 4.9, 142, 177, 156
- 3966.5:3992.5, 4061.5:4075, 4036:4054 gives -1.4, 141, 175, 166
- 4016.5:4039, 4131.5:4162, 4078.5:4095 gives 0.0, 176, 176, 176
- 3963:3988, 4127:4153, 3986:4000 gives -4.1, 130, 177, 135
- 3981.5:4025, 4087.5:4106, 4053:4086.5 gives -3.4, 176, 152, 159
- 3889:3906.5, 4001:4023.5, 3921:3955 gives 5.5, 149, 179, 159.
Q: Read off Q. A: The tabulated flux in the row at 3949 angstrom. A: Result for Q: 158.5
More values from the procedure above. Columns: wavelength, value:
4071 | 176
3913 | 165.3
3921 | 162.5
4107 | 159.3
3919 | 155.1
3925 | 158.2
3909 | 170.6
